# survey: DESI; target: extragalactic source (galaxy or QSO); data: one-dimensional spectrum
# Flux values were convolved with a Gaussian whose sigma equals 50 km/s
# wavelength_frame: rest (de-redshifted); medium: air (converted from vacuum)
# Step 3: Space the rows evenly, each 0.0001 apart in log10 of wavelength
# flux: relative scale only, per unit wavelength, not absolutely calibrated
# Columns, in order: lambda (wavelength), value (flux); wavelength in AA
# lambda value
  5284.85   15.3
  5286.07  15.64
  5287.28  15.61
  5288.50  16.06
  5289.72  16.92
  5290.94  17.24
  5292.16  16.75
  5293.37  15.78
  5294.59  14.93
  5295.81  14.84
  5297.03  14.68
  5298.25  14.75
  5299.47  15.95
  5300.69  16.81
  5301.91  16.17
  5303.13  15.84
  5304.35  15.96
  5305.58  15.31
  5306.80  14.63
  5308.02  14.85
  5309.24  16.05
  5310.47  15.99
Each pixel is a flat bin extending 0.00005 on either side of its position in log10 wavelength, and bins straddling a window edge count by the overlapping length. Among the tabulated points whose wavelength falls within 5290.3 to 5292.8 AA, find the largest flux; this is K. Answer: 17.24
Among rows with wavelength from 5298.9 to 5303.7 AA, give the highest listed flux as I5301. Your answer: 16.81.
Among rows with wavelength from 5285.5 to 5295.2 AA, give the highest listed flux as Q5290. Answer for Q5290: 17.24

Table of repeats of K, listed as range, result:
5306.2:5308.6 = 14.85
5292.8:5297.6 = 15.78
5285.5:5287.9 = 15.64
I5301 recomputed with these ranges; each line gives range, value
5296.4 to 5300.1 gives 15.95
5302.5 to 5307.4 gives 15.96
